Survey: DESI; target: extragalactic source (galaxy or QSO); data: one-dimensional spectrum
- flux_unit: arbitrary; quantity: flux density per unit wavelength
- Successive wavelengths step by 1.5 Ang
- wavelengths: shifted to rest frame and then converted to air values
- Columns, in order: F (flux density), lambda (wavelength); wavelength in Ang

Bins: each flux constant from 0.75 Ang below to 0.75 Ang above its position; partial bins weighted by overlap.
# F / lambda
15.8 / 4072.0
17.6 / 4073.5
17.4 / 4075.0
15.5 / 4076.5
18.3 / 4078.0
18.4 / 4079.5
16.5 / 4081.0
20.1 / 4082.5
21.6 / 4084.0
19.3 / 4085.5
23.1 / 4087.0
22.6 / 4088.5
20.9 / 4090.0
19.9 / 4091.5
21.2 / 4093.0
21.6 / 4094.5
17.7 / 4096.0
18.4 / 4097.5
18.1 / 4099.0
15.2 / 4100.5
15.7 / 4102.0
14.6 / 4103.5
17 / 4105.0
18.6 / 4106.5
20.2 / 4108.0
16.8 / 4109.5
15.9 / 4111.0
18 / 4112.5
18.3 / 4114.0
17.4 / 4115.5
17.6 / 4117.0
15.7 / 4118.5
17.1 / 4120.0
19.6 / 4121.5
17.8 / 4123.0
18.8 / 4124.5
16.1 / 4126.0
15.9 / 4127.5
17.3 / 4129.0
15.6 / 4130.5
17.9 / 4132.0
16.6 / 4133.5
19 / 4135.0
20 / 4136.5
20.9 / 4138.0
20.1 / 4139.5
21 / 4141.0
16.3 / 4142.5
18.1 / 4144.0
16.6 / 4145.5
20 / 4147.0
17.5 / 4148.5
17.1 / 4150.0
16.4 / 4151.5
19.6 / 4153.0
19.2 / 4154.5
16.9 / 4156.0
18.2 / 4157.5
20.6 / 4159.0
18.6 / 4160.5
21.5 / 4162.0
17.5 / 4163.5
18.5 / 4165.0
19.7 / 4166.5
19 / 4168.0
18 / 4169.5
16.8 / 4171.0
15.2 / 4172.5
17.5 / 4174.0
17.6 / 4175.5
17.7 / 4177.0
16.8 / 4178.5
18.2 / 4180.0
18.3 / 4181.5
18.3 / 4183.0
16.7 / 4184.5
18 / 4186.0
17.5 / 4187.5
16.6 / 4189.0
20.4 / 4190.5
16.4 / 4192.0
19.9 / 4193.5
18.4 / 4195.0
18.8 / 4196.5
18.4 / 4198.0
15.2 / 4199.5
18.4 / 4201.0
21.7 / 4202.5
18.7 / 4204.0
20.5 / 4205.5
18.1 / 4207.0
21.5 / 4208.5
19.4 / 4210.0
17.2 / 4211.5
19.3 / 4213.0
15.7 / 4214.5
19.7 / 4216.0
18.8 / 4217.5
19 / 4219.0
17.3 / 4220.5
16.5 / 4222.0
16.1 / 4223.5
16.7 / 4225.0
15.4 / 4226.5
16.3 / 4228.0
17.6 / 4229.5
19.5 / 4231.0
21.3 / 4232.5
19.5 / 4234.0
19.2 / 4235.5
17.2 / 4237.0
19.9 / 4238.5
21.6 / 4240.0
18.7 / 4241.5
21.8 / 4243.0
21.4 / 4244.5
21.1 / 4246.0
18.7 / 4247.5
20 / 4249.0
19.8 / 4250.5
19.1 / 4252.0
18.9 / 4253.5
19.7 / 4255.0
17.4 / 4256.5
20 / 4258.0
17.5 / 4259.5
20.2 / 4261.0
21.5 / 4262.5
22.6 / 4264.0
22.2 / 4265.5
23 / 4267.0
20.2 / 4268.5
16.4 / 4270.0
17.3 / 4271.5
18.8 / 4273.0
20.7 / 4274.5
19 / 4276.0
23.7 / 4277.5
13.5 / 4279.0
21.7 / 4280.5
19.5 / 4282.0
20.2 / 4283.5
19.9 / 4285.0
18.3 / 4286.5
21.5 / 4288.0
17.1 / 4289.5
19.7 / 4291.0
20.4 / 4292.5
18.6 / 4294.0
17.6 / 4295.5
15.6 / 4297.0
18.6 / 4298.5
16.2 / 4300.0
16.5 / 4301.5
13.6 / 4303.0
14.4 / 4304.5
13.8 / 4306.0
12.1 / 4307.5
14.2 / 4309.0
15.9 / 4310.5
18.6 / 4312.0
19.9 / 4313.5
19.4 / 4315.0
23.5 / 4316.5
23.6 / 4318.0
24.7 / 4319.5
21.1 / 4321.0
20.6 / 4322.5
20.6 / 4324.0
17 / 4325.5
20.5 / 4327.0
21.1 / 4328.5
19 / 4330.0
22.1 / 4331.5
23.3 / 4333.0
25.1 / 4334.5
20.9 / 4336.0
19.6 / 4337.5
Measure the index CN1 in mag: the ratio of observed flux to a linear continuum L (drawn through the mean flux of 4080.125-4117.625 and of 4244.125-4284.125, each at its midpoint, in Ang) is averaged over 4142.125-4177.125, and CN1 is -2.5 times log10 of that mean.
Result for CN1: 0.06 mag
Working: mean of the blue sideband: 18.7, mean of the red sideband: 19.8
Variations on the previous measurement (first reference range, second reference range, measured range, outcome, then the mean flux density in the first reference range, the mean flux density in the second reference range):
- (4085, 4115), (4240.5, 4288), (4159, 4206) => 0.06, 18.6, 19.8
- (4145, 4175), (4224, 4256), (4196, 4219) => 0.00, 18.2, 19.2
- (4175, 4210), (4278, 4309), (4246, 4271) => -0.12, 18.4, 17.4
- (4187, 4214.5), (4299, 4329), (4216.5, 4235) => 0.04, 18.6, 18.3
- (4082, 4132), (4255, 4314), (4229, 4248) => -0.08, 18.3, 18.4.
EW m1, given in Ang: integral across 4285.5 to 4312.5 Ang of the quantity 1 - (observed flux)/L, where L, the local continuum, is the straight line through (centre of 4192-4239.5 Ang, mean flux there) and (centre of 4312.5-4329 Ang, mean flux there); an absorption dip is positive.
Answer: 4.8 Ang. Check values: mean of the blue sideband 18.4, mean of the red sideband 21.1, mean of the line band 16.8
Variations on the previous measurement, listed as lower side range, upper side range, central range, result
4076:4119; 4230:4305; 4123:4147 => 0.7 Ang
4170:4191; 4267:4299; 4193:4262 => -2.4 Ang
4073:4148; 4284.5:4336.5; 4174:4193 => 0.8 Ang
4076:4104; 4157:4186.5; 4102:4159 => 2.2 Ang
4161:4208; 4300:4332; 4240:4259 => -1.4 Ang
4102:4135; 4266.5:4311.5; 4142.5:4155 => -0.4 Ang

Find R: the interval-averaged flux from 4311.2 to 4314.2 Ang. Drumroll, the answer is 19.2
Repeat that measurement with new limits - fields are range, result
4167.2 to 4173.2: 17.3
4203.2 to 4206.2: 19.6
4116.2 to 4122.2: 17.5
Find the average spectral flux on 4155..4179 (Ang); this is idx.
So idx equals 18.2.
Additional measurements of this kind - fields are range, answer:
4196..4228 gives 18.2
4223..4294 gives 19.4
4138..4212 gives 18.4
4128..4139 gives 18.2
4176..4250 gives 18.6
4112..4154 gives 17.9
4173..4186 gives 17.6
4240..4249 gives 20.4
